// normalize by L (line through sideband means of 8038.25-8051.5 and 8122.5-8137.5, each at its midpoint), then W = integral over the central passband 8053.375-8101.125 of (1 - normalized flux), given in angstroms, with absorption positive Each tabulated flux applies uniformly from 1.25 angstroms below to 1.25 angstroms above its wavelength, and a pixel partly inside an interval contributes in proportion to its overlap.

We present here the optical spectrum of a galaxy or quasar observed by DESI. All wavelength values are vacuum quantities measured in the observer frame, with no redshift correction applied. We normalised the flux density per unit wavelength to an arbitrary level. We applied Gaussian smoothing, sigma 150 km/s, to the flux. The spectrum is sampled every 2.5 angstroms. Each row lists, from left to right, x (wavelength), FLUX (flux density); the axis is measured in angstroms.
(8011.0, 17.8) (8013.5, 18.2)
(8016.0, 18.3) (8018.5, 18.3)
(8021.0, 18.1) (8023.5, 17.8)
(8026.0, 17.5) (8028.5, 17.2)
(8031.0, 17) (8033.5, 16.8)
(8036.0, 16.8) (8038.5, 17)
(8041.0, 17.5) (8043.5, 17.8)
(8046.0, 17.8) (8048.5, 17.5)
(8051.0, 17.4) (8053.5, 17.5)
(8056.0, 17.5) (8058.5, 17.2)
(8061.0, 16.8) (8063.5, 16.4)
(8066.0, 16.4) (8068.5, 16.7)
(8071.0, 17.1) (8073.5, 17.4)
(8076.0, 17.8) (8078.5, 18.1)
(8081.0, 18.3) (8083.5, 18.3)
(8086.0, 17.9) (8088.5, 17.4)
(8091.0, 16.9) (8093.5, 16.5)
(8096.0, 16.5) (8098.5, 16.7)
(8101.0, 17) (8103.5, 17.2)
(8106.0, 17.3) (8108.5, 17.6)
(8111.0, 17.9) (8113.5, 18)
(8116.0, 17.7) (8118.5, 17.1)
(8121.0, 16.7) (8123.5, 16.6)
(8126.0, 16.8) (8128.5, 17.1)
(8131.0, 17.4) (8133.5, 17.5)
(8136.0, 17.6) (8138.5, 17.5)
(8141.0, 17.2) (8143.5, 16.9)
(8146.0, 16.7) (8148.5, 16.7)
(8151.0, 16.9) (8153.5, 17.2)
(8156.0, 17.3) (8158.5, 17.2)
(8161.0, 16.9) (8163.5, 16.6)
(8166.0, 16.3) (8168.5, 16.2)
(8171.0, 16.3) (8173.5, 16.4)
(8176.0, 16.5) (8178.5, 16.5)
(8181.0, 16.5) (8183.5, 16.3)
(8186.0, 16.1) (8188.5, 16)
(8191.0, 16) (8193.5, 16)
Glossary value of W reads 0.51 angstroms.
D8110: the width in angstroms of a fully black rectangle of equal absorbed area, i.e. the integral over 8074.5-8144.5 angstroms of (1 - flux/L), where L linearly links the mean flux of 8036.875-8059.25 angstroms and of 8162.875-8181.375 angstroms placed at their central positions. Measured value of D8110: -1.7 angstroms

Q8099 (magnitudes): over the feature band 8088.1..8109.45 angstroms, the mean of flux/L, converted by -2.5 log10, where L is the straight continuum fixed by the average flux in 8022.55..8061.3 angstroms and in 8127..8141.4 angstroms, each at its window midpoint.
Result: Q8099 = 0.024 mag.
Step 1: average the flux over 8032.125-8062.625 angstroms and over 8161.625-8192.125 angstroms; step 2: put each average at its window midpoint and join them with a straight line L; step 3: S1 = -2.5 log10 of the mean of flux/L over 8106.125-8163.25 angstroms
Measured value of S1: -0.04 mag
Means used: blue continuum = 17.3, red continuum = 16.3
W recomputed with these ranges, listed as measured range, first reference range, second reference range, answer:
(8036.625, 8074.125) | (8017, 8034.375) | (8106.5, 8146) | 0.61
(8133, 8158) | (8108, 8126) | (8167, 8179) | -0.45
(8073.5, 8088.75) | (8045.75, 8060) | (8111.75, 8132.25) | -0.54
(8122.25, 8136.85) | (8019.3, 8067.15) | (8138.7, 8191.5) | -0.29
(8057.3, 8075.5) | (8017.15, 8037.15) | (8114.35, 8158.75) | 0.46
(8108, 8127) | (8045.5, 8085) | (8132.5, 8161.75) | -0.08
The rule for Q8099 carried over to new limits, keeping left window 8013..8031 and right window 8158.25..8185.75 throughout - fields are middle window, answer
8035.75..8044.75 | 0.02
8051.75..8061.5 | 0.01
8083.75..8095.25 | 0.00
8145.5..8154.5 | -0.01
